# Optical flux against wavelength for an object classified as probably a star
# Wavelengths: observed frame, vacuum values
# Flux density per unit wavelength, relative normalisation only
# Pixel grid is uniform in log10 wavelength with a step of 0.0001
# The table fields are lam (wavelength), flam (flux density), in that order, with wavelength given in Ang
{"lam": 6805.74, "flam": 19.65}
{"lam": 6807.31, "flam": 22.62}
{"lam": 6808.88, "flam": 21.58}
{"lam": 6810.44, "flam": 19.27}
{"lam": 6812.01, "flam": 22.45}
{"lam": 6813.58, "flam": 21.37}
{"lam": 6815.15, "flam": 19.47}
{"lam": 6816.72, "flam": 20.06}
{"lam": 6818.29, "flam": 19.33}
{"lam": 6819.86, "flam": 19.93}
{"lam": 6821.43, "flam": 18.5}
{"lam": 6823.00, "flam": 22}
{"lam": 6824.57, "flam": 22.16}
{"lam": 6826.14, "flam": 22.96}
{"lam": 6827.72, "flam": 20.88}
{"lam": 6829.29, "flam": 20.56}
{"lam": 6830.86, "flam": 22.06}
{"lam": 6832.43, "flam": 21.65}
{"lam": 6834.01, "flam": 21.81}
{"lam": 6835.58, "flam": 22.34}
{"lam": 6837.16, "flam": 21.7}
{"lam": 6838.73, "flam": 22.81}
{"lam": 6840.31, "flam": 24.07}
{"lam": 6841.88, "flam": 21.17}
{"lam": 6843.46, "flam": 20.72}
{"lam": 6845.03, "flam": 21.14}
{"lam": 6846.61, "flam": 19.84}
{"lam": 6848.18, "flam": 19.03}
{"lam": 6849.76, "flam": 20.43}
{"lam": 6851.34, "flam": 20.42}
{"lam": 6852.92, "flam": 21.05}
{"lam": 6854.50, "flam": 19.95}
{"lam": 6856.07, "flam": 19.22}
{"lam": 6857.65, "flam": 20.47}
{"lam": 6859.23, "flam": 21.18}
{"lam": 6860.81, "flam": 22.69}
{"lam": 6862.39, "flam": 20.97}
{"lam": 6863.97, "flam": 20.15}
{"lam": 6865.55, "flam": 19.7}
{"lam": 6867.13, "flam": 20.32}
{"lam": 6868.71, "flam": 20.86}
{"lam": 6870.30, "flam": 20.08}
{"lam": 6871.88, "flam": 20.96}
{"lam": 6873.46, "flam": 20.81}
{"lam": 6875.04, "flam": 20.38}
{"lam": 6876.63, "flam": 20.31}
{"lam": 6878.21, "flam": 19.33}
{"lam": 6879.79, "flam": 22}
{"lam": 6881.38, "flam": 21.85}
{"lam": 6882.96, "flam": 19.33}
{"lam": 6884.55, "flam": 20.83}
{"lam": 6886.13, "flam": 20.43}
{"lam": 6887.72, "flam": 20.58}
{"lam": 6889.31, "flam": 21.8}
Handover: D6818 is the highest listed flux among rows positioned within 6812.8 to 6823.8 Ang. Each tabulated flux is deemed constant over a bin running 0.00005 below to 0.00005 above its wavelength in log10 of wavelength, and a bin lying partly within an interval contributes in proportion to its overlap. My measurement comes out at 22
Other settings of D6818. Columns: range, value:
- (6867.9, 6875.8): 20.96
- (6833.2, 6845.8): 24.07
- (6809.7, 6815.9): 22.45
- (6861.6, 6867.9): 20.97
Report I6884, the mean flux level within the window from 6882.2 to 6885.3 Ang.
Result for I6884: 20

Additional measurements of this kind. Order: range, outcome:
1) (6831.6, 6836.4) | 21.9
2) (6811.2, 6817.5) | 20.8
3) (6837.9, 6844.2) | 22.2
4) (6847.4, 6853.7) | 20.2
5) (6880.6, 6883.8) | 20.6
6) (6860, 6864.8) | 21.3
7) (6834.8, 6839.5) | 22.3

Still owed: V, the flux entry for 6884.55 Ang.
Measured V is 20.83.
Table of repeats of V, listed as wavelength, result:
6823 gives 22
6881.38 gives 21.85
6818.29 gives 19.33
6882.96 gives 19.33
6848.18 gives 19.03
